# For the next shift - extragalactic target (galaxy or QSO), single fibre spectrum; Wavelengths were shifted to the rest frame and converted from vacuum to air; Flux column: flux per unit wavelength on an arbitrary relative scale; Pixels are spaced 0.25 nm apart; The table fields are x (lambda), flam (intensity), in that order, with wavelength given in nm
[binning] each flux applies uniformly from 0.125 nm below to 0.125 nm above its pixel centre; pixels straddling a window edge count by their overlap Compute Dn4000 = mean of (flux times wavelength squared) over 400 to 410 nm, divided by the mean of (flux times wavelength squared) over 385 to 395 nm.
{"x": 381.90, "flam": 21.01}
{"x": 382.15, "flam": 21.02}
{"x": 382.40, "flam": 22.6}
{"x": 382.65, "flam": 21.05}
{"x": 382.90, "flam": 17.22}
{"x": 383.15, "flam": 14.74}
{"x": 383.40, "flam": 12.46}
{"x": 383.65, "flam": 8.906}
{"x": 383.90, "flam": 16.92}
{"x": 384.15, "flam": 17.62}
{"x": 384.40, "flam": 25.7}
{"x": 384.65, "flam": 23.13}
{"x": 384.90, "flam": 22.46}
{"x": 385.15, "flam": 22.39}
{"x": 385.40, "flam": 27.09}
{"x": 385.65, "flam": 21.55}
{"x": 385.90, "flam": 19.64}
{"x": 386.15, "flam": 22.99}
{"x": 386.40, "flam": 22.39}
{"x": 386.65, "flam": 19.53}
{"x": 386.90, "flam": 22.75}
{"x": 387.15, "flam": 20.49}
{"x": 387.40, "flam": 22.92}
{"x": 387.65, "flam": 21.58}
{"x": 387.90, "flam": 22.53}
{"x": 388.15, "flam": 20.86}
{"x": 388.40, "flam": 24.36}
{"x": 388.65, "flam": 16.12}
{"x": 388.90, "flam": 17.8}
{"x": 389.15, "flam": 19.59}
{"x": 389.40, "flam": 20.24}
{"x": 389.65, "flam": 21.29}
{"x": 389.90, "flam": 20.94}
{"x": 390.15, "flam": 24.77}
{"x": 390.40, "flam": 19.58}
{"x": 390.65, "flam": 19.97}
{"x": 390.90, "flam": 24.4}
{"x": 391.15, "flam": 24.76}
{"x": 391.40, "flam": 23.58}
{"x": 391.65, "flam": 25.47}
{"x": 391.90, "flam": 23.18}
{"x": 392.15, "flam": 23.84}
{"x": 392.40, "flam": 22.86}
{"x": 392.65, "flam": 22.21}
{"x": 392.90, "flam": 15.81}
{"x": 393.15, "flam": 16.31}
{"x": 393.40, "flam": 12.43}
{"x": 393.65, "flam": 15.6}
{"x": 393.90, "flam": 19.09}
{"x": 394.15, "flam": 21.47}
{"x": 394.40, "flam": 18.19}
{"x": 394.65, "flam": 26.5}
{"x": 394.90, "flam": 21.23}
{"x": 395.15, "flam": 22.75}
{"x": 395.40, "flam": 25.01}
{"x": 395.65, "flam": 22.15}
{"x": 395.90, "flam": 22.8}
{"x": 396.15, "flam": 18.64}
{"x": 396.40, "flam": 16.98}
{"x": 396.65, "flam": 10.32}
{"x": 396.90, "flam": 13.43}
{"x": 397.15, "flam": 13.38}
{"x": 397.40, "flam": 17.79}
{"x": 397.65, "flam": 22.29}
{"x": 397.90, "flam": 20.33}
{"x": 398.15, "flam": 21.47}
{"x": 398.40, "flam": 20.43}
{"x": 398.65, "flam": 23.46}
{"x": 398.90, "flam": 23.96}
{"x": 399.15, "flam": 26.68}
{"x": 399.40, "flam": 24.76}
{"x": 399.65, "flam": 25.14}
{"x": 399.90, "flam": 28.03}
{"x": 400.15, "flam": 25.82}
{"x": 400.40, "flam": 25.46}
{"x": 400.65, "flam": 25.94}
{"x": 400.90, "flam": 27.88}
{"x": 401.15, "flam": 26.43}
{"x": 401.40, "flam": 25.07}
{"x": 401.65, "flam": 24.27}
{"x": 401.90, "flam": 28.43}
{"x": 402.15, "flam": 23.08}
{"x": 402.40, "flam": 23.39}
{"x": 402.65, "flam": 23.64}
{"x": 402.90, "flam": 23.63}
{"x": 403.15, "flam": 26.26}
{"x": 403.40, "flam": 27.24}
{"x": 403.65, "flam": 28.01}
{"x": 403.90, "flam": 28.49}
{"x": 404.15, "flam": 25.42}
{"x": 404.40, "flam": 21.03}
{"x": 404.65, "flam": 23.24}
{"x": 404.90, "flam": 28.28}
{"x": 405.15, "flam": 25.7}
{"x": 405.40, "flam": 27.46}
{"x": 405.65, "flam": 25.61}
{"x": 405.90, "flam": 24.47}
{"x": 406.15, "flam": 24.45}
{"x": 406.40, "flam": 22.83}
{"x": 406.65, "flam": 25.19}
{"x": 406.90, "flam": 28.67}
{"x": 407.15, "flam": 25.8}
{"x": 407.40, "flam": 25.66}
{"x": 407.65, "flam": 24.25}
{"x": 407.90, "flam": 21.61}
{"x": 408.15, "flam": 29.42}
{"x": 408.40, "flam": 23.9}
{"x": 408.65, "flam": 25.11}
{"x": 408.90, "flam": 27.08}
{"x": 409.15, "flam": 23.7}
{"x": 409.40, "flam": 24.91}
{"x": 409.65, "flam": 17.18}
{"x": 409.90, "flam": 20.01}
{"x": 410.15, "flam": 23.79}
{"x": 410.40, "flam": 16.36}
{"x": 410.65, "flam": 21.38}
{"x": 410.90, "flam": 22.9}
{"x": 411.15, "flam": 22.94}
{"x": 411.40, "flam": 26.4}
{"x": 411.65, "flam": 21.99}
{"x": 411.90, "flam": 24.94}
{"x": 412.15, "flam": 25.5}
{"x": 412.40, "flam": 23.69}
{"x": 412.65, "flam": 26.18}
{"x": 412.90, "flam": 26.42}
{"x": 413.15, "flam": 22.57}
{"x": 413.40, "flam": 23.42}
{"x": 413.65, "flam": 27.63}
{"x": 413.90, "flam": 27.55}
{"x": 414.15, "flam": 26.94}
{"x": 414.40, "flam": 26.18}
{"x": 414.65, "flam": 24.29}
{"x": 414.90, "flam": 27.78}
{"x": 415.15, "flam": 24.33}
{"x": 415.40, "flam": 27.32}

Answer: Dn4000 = 1.28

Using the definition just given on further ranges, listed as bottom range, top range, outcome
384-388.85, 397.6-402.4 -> 1.21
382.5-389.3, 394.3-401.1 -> 1.16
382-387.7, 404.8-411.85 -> 1.34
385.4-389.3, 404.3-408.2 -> 1.31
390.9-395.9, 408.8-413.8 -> 1.20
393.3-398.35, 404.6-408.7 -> 1.40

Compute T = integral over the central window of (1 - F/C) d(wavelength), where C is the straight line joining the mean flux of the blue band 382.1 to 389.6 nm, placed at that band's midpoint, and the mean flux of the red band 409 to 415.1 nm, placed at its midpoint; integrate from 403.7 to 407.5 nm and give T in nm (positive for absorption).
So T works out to -0.41 nm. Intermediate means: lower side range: 20.3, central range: 25.5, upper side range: 24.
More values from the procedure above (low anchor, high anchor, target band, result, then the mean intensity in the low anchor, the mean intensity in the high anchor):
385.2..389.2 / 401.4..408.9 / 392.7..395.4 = 0.43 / 21.4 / 25.4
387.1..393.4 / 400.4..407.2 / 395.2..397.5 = 0.51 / 21.3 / 25.5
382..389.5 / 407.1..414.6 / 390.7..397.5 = 0.48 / 20.3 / 24.2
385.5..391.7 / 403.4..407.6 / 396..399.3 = 0.63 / 21.6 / 25.7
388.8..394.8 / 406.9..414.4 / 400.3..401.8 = -0.23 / 20.8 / 24.2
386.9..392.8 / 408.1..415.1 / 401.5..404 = -0.25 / 21.9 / 24.2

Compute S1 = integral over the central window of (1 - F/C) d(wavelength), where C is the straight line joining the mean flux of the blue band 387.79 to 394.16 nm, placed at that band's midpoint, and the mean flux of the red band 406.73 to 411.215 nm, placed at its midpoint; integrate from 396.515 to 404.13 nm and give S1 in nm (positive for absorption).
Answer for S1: -0.422 nm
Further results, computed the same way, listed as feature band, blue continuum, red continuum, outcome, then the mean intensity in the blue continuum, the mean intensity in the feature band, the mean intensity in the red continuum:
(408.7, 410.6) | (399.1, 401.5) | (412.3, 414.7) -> 0.276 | 26.1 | 22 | 25.5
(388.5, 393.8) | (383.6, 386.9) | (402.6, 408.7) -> 0.437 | 21.1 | 20.5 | 25.4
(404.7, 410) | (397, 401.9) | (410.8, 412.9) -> -0.143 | 23.7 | 24.8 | 24.5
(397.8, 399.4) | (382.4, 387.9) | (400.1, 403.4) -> 0.099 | 20.3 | 22.9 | 25.4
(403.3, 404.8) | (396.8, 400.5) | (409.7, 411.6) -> -0.244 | 22.2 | 25.6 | 21.8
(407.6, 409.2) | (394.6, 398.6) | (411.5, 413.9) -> -0.111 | 19.7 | 25.1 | 24.9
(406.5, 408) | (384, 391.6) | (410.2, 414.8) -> -0.092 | 21.8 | 25.2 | 24.3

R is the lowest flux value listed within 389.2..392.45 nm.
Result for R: 19.58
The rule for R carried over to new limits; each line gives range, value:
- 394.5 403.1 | 10.32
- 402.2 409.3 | 21.03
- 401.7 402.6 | 23.08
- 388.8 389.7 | 17.8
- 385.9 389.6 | 16.12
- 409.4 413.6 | 16.36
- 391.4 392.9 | 15.81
